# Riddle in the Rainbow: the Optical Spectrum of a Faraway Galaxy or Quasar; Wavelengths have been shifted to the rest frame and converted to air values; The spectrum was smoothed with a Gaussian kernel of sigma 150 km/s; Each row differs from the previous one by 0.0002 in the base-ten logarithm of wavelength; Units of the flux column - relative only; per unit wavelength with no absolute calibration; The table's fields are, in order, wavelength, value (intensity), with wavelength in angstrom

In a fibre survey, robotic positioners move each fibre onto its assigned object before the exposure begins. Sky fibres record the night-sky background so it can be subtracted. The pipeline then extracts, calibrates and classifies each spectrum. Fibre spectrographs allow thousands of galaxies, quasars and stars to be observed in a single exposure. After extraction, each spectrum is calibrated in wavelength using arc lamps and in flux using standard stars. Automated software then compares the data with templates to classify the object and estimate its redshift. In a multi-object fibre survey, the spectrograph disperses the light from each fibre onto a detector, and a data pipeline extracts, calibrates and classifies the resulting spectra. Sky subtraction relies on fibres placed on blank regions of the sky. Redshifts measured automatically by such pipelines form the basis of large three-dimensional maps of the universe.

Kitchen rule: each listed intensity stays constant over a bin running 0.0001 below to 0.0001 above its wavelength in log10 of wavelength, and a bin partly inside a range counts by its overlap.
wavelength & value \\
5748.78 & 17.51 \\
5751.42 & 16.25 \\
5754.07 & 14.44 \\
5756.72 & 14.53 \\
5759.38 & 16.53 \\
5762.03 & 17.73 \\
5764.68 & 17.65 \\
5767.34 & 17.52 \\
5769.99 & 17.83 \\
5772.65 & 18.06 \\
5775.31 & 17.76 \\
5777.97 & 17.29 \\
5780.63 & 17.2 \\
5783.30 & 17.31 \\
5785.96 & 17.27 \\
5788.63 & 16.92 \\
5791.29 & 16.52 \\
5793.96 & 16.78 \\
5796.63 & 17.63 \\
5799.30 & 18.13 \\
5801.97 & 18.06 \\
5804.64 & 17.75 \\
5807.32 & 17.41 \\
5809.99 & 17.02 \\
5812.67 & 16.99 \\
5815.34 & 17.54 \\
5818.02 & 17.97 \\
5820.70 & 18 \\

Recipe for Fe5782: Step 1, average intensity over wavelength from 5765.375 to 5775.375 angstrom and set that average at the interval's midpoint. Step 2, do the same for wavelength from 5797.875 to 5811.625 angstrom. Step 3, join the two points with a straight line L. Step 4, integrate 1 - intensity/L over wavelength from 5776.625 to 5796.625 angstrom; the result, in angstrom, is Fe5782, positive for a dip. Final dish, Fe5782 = 0.7 angstrom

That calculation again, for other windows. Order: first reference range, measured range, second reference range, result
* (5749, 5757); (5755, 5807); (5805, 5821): -2.7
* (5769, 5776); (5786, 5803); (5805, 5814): 0.1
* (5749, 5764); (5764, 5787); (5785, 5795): -1.4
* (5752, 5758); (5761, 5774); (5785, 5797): -1.9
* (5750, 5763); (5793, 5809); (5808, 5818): -0.6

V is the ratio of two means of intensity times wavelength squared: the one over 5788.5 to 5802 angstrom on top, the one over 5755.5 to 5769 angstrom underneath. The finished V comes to 1.04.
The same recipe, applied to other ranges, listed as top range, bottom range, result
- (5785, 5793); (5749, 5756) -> 1.09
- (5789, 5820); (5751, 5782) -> 1.04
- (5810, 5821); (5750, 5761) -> 1.15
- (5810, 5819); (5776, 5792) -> 1.03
